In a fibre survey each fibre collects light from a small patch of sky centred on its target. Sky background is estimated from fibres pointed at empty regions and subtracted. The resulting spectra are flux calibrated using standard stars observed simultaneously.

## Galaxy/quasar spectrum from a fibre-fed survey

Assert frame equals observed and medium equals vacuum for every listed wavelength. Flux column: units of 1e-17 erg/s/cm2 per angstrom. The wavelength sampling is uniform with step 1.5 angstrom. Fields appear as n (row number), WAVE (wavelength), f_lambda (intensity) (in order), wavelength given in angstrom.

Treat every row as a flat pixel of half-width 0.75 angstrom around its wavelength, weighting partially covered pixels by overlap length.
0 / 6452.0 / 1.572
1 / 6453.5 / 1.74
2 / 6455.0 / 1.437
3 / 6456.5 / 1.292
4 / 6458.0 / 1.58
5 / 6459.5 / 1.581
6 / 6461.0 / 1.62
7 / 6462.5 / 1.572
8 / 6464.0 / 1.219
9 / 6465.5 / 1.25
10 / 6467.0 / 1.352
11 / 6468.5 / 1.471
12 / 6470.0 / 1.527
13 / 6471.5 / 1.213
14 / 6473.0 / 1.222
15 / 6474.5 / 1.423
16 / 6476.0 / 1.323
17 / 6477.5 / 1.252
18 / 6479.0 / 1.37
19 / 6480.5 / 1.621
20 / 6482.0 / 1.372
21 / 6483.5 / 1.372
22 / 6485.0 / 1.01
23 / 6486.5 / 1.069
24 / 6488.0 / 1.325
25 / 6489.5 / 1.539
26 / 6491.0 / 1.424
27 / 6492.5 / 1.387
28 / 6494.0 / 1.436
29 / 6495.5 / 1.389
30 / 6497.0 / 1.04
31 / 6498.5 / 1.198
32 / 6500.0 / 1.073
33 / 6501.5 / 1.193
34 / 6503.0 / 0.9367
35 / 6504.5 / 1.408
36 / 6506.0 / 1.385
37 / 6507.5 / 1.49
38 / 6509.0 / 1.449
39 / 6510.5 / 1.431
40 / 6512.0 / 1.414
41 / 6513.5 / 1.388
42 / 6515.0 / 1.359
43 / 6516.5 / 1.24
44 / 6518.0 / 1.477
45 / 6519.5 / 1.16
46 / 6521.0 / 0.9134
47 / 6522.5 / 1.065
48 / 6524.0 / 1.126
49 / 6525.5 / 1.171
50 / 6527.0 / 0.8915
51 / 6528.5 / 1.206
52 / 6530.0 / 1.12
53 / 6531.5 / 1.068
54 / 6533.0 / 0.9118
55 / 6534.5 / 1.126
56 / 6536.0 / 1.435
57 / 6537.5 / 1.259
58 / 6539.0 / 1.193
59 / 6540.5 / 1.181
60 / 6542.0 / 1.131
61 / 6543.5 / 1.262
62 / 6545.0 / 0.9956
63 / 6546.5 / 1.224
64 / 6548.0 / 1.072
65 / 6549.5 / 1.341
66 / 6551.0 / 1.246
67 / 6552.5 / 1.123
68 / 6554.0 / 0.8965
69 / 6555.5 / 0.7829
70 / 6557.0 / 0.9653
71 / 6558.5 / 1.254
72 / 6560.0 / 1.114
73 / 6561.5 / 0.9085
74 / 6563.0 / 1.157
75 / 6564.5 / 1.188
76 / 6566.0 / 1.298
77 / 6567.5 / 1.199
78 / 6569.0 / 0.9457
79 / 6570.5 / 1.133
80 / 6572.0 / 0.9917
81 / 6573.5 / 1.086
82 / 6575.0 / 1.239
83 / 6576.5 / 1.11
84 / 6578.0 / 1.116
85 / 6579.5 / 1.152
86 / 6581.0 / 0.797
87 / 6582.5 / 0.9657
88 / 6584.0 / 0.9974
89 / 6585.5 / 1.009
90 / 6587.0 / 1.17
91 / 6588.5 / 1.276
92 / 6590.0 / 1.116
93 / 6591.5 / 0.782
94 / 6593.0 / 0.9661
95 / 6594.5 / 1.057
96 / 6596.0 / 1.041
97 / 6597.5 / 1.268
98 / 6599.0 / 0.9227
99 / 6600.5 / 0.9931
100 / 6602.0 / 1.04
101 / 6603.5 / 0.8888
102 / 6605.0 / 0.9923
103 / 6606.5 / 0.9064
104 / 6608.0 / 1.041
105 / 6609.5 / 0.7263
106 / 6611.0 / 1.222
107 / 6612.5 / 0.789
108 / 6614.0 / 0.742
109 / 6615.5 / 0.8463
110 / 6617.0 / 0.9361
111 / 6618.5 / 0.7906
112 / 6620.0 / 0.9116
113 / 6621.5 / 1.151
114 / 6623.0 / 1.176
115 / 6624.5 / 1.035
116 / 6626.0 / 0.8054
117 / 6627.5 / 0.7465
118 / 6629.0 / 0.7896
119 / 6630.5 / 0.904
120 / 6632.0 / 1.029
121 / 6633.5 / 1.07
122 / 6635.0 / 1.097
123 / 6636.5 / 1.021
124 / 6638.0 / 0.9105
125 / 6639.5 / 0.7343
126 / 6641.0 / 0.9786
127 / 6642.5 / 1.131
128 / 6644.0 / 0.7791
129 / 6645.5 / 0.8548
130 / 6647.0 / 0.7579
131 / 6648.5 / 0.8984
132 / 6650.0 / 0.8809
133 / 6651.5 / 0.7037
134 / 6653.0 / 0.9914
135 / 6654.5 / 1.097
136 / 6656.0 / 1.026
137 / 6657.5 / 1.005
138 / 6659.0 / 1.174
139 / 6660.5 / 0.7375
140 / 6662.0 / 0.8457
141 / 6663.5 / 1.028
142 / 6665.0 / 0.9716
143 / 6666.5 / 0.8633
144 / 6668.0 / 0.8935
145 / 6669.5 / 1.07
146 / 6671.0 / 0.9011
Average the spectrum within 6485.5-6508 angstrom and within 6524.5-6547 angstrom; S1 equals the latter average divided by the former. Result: 0.89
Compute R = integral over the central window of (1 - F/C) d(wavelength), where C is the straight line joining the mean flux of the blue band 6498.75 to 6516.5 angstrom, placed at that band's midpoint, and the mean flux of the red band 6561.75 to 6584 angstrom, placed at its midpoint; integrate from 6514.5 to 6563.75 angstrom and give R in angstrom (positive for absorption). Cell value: 3.0 angstrom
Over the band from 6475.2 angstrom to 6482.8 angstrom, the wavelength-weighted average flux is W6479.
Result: 1.39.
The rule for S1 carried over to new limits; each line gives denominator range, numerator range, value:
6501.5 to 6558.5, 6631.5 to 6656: 0.79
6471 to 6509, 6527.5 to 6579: 0.86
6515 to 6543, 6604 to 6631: 0.79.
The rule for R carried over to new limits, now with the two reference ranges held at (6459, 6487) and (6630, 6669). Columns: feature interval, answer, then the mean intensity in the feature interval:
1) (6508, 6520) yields -1.03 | 1.37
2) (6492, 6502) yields 0.47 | 1.24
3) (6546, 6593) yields 1.95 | 1.08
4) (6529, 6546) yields 0.72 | 1.15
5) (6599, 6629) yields 2.75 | 0.93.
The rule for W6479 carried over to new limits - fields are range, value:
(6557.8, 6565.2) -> 1.12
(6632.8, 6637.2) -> 1.06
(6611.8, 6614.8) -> 0.766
